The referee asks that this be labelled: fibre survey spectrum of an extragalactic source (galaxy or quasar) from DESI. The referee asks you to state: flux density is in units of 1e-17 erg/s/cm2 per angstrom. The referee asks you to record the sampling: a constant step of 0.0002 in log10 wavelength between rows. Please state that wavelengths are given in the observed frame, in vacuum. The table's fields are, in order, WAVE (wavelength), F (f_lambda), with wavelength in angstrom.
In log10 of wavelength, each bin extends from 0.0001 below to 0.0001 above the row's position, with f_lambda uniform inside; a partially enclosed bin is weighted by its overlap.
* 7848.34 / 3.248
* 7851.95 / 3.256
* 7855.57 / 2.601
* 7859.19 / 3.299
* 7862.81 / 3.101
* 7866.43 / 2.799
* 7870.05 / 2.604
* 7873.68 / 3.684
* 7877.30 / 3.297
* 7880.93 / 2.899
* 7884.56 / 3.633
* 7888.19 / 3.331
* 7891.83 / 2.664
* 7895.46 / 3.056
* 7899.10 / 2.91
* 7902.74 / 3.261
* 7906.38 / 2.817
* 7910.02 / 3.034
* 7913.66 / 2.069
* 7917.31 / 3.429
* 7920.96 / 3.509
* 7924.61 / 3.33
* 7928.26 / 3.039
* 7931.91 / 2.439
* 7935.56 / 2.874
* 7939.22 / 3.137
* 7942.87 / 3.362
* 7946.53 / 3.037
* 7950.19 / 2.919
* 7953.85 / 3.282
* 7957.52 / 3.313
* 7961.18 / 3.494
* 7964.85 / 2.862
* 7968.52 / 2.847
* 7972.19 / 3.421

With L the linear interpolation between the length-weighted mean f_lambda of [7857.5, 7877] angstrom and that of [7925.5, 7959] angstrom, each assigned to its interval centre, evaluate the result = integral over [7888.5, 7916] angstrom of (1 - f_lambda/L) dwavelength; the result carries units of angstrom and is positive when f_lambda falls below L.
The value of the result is 1.9 angstrom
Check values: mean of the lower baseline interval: 3.11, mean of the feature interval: 2.87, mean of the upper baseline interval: 3.05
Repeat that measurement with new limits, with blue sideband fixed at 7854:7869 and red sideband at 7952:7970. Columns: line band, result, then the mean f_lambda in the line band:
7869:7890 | -2.0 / 3.26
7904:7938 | 1.3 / 2.96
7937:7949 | -0.1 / 3.16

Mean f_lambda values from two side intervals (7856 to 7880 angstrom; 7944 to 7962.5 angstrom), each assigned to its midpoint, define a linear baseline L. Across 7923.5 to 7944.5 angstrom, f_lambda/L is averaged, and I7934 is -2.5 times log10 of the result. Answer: 0.057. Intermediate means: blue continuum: 3.09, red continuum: 3.21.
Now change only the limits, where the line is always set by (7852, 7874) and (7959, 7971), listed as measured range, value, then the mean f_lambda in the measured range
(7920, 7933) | -0.012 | 3.09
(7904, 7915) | 0.128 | 2.7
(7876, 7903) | -0.037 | 3.12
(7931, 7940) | 0.091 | 2.82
